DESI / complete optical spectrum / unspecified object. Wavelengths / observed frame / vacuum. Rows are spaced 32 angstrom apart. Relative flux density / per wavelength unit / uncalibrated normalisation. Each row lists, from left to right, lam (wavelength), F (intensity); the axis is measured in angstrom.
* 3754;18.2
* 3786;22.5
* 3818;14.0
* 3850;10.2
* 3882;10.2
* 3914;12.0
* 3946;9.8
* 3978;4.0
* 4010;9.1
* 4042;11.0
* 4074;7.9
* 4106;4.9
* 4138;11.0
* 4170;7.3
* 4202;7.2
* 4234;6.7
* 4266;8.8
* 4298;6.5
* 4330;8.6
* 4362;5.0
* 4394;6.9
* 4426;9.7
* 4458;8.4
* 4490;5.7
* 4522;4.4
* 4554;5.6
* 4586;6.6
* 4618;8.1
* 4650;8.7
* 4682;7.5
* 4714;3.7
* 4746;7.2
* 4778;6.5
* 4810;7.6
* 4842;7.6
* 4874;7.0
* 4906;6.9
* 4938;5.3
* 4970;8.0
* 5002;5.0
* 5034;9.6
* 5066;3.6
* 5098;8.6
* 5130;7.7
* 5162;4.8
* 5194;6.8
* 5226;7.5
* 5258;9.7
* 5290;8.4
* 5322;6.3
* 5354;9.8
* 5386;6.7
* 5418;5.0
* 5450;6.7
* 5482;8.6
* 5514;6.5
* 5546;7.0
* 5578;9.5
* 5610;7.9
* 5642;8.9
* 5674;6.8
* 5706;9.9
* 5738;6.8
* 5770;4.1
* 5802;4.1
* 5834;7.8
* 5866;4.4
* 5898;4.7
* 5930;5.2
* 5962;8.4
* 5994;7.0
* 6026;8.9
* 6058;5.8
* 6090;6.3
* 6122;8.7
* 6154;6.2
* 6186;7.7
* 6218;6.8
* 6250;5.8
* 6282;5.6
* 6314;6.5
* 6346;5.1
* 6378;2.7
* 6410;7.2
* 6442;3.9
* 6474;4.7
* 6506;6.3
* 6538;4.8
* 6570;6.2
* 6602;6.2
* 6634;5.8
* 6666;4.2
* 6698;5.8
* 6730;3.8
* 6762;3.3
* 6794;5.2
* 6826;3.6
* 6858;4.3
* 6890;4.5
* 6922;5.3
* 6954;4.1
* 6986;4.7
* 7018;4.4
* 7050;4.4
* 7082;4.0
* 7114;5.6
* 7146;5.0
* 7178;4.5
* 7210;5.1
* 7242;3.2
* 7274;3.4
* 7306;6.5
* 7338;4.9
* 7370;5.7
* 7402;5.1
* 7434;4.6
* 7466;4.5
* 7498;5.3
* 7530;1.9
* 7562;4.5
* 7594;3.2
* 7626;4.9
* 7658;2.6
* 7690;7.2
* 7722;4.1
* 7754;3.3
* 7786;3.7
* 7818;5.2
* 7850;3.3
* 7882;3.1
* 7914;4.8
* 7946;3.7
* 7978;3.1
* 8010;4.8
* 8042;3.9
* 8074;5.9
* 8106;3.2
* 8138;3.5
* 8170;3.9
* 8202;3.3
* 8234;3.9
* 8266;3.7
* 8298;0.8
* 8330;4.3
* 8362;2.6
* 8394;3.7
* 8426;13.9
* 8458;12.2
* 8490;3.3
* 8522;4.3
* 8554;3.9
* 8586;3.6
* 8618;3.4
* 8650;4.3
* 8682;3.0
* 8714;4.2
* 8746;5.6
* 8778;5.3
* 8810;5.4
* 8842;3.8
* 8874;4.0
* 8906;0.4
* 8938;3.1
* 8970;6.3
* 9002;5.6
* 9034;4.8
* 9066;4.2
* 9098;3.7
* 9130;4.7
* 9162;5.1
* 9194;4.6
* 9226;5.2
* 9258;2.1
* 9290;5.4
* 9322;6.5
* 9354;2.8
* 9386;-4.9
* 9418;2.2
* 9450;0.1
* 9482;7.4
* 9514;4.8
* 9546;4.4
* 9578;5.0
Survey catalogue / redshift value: 1.26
